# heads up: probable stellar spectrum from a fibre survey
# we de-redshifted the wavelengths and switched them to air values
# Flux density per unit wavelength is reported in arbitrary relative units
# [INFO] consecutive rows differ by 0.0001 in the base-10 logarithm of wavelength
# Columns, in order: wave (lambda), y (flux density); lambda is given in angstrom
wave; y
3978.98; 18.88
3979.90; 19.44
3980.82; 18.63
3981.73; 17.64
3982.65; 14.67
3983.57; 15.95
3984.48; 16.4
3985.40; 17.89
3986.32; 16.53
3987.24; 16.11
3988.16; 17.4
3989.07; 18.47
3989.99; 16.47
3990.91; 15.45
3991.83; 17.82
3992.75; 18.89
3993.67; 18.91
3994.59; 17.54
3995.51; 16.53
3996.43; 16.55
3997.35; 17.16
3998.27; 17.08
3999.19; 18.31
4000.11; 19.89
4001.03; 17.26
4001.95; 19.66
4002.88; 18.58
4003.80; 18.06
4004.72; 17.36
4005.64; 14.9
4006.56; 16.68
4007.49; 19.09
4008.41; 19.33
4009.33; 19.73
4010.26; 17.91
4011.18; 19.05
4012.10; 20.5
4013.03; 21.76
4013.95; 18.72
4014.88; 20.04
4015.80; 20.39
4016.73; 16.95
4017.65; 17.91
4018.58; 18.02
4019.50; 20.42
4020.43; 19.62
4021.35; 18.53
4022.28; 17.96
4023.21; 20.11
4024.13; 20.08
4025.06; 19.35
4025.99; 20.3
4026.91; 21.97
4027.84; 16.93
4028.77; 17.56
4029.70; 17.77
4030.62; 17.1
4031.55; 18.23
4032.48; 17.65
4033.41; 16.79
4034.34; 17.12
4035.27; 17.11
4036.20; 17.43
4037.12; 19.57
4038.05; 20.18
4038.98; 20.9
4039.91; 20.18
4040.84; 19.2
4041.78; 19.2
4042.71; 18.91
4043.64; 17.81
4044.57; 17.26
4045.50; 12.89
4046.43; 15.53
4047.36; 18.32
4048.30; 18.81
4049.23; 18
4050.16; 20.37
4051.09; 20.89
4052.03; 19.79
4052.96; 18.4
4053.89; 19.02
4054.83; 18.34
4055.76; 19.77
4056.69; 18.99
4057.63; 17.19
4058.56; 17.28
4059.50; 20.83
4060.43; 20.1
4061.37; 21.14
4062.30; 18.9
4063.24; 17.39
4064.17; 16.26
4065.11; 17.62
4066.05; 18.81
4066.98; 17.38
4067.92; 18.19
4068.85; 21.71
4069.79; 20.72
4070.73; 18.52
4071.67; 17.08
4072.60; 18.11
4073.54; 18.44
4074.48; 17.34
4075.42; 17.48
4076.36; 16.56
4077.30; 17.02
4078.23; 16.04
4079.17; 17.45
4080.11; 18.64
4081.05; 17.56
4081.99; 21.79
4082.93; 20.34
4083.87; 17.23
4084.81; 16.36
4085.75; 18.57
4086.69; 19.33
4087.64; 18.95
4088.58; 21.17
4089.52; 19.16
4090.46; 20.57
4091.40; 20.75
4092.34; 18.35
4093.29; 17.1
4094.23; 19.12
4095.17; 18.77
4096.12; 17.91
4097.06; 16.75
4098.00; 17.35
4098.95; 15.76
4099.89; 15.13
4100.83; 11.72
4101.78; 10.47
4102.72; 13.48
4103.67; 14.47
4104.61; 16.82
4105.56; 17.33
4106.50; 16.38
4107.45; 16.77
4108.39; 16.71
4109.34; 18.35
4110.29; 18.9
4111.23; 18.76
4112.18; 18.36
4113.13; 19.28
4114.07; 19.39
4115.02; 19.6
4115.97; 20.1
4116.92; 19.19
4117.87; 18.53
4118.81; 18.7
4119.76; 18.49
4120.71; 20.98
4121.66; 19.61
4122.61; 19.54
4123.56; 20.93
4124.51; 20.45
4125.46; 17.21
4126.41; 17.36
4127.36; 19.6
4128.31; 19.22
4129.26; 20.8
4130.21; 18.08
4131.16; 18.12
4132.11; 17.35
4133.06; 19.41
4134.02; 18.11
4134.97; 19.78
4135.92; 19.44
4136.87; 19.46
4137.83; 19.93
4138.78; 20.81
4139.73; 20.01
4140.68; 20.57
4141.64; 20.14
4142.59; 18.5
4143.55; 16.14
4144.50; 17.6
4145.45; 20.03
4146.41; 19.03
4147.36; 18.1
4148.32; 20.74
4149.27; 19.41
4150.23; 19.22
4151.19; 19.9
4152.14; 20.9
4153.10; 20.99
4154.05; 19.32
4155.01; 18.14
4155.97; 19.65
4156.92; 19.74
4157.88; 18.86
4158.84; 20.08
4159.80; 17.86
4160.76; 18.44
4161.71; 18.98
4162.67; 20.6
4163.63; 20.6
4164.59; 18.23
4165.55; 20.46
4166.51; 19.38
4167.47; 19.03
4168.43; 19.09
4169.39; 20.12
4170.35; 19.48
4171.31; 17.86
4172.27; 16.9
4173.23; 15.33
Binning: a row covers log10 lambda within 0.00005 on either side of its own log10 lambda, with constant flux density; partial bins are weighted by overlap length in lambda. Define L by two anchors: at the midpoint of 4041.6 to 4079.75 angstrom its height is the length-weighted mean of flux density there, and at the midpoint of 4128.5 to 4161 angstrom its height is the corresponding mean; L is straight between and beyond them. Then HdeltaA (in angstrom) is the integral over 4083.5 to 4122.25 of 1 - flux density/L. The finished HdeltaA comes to 2.0 angstrom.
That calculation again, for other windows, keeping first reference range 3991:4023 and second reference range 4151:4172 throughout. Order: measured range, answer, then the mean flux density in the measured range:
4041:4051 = 0.4 angstrom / 17.9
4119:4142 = -0.2 angstrom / 19.4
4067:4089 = 0.5 angstrom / 18.4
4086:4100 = 0.3 angstrom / 18.5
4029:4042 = 0.1 angstrom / 18.4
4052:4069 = 0.0 angstrom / 18.7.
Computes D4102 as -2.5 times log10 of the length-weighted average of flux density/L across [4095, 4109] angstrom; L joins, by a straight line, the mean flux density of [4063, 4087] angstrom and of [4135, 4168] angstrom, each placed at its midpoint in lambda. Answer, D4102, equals 0.19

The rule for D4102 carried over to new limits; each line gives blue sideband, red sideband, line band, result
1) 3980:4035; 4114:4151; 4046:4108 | 0.04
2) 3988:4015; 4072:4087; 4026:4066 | -0.02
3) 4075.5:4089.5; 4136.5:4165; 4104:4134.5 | 0.01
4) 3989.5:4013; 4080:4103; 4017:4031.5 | -0.06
